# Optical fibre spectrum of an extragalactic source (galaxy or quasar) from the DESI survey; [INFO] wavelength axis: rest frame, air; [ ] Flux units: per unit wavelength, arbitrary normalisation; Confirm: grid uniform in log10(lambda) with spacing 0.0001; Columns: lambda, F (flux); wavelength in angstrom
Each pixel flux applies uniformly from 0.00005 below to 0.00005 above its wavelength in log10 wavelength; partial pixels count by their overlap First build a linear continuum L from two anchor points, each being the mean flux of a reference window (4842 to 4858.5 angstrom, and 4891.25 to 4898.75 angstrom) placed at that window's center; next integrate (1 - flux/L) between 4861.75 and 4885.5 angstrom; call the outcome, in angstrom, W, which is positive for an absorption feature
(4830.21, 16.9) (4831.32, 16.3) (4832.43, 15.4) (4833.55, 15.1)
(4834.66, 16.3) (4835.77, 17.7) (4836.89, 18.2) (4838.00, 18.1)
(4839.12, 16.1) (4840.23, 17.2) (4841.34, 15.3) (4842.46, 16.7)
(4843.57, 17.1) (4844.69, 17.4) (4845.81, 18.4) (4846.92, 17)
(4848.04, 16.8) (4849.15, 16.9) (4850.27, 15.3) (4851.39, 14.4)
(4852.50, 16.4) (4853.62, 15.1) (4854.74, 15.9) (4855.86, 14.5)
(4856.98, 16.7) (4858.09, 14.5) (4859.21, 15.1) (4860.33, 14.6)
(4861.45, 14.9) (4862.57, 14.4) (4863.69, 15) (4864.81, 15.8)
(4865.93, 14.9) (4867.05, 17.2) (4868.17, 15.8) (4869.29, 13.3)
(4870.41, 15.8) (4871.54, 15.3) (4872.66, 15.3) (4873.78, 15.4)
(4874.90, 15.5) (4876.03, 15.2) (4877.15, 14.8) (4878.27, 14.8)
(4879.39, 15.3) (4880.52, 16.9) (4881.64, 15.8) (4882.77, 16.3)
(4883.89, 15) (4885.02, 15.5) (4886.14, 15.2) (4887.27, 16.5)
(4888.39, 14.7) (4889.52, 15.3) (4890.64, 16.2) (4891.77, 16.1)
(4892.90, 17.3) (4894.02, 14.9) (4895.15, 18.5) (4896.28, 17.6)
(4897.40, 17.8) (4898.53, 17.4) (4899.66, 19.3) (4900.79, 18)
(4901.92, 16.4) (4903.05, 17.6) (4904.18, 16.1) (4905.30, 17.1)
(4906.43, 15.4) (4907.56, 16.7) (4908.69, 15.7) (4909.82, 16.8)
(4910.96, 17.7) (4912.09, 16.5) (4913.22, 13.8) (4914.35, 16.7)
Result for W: 1.8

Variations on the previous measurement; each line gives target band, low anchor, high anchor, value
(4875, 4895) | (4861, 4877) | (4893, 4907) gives 0.7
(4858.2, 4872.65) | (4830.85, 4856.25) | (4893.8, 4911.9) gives 1.3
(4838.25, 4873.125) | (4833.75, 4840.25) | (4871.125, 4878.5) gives 0.9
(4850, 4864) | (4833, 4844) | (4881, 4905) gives 1.3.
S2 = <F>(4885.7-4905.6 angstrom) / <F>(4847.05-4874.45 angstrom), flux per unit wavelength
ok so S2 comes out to 1.09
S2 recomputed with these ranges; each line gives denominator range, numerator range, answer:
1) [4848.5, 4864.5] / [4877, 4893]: 1.03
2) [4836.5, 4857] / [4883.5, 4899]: 0.99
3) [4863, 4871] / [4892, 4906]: 1.12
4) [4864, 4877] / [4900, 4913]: 1.09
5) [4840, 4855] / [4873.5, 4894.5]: 0.95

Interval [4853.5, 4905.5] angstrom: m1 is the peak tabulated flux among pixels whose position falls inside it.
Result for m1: 19.3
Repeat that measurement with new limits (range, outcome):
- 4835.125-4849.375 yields 18.4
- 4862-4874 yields 17.2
